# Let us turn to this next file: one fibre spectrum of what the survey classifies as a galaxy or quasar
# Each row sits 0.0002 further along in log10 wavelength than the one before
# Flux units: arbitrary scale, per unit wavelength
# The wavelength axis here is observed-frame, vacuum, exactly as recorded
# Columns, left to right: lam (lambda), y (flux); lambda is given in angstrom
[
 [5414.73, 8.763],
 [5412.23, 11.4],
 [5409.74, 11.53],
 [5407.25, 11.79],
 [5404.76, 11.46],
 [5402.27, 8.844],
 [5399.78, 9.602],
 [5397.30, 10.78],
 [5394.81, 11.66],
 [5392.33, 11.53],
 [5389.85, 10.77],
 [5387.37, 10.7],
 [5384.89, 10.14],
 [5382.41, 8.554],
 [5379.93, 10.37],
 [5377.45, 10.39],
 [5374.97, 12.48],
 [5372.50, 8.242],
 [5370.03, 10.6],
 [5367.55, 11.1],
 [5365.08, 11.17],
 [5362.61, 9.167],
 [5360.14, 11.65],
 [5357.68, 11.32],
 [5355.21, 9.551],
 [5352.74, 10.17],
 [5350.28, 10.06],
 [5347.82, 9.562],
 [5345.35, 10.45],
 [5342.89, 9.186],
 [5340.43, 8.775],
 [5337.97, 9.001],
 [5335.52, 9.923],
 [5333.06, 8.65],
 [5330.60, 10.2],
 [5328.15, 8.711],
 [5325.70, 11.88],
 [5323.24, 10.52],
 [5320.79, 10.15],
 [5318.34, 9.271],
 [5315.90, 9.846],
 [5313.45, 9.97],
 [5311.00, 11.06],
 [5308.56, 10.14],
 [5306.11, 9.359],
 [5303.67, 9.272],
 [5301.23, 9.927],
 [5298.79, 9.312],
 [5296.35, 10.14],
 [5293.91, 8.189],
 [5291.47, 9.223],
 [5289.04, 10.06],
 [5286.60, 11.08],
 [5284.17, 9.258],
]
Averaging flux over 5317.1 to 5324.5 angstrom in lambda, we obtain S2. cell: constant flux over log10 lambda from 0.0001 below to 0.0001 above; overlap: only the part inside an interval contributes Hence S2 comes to 9.99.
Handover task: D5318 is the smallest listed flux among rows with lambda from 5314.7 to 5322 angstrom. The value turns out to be 9.271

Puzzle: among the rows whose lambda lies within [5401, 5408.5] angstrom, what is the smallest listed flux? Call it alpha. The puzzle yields 8.844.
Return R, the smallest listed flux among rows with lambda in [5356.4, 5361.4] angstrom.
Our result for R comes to 11.32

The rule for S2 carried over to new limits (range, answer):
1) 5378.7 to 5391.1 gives 10.1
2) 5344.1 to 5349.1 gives 10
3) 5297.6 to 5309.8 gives 9.61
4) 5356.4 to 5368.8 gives 10.9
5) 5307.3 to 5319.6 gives 10.1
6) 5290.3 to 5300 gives 9.21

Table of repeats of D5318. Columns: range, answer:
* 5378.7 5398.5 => 8.554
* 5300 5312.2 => 9.272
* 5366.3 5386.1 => 8.242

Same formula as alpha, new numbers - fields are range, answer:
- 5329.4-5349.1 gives 8.65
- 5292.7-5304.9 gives 8.189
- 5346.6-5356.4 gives 9.551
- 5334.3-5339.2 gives 9.001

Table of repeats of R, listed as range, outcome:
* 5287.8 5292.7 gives 9.223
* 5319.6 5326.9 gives 10.15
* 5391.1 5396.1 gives 11.53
